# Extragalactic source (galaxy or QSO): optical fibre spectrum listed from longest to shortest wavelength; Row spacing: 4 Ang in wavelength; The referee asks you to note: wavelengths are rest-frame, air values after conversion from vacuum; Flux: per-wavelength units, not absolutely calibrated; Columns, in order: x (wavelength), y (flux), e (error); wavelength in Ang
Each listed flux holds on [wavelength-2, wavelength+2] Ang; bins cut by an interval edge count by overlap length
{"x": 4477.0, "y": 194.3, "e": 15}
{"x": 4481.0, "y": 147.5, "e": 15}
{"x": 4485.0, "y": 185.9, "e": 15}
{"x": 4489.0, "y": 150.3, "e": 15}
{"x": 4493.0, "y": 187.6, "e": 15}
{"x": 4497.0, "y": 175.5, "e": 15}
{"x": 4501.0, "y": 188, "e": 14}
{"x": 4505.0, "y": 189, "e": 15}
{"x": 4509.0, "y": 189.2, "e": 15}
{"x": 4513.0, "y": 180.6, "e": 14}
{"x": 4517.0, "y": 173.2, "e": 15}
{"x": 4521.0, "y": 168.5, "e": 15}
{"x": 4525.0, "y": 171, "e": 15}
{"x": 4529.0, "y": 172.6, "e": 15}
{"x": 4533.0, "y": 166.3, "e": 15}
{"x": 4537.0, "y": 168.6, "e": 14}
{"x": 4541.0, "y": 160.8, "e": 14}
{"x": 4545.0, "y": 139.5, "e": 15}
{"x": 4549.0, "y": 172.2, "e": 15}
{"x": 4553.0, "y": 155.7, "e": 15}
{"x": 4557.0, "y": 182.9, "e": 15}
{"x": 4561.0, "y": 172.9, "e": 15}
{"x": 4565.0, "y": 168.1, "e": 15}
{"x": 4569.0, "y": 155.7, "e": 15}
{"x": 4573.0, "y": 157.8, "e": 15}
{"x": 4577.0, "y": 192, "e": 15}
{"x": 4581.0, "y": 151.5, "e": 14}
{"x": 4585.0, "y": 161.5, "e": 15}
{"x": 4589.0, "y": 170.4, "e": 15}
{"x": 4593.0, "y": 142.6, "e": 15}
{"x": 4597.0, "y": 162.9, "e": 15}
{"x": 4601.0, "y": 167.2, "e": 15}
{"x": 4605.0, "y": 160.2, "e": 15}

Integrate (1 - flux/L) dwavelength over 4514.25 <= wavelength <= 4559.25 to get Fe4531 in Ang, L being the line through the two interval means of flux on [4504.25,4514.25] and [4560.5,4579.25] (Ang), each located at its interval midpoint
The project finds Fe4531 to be 2.93 Ang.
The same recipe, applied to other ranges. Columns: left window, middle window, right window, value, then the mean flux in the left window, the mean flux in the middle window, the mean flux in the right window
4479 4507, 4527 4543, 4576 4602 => 0.24 Ang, 175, 167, 163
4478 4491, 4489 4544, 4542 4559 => -3.86 Ang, 164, 175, 162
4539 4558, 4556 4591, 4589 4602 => -1.70 Ang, 161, 168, 159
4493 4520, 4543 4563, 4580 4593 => 0.48 Ang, 182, 165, 159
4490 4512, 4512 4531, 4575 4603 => 0.70 Ang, 184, 173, 164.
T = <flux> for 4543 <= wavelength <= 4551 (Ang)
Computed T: 156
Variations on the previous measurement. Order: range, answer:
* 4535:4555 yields 159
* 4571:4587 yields 166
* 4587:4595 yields 156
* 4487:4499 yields 171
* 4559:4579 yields 169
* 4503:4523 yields 180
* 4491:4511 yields 186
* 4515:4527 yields 171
